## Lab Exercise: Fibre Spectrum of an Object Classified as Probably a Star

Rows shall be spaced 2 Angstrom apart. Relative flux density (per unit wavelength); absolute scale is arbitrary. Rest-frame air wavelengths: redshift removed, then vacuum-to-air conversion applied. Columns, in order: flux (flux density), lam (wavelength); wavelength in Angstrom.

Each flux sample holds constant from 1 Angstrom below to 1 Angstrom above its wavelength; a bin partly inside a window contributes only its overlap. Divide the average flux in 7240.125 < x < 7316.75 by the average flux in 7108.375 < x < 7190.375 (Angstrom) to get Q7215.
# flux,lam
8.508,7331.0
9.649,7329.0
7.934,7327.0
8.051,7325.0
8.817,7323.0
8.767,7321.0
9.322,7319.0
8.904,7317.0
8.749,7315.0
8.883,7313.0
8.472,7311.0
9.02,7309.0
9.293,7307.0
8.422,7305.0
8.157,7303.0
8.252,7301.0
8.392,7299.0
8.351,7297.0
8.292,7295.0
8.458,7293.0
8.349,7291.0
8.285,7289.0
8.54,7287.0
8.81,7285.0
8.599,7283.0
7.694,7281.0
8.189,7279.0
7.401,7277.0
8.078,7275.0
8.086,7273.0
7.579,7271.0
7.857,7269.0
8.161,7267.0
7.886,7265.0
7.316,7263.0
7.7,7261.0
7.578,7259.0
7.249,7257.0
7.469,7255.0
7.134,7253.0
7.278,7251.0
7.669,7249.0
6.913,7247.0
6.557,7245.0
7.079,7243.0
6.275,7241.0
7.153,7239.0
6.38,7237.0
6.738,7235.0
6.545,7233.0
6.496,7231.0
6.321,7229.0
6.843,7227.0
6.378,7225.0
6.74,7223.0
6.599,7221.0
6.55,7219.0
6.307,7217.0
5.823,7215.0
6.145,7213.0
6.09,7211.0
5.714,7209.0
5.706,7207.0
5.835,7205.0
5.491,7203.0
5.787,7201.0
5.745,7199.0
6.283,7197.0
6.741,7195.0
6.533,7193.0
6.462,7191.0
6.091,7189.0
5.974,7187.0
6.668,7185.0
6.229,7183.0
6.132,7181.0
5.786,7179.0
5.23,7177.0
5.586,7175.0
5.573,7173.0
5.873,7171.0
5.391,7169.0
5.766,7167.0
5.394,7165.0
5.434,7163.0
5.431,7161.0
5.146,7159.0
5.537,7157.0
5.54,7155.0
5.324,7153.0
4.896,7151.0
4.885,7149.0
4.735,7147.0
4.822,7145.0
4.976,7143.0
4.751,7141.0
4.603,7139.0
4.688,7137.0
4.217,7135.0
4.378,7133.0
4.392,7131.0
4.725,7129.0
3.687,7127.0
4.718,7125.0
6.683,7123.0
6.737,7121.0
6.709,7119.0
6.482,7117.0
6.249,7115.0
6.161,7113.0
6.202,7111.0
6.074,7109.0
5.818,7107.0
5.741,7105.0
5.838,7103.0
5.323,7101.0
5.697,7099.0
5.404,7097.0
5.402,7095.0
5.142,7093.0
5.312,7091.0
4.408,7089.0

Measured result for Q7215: 1.46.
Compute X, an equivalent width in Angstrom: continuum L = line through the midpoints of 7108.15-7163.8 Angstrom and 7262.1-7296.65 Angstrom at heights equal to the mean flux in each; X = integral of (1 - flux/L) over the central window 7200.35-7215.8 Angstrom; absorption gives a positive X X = 2.0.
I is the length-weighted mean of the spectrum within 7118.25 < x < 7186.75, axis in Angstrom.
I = 5.32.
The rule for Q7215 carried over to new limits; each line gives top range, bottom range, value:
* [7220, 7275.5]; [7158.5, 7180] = 1.29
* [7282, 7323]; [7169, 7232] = 1.41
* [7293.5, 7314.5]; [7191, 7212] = 1.42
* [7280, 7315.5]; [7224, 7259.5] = 1.23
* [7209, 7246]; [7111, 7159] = 1.24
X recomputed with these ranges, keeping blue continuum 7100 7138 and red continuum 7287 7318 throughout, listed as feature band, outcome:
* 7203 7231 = 3.6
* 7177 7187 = 0.7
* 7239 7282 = 2.1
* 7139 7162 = 3.7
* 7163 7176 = 1.6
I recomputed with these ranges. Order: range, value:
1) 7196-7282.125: 6.86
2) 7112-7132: 5.65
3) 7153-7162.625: 5.41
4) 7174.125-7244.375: 6.24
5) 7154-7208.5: 5.83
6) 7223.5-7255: 6.8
